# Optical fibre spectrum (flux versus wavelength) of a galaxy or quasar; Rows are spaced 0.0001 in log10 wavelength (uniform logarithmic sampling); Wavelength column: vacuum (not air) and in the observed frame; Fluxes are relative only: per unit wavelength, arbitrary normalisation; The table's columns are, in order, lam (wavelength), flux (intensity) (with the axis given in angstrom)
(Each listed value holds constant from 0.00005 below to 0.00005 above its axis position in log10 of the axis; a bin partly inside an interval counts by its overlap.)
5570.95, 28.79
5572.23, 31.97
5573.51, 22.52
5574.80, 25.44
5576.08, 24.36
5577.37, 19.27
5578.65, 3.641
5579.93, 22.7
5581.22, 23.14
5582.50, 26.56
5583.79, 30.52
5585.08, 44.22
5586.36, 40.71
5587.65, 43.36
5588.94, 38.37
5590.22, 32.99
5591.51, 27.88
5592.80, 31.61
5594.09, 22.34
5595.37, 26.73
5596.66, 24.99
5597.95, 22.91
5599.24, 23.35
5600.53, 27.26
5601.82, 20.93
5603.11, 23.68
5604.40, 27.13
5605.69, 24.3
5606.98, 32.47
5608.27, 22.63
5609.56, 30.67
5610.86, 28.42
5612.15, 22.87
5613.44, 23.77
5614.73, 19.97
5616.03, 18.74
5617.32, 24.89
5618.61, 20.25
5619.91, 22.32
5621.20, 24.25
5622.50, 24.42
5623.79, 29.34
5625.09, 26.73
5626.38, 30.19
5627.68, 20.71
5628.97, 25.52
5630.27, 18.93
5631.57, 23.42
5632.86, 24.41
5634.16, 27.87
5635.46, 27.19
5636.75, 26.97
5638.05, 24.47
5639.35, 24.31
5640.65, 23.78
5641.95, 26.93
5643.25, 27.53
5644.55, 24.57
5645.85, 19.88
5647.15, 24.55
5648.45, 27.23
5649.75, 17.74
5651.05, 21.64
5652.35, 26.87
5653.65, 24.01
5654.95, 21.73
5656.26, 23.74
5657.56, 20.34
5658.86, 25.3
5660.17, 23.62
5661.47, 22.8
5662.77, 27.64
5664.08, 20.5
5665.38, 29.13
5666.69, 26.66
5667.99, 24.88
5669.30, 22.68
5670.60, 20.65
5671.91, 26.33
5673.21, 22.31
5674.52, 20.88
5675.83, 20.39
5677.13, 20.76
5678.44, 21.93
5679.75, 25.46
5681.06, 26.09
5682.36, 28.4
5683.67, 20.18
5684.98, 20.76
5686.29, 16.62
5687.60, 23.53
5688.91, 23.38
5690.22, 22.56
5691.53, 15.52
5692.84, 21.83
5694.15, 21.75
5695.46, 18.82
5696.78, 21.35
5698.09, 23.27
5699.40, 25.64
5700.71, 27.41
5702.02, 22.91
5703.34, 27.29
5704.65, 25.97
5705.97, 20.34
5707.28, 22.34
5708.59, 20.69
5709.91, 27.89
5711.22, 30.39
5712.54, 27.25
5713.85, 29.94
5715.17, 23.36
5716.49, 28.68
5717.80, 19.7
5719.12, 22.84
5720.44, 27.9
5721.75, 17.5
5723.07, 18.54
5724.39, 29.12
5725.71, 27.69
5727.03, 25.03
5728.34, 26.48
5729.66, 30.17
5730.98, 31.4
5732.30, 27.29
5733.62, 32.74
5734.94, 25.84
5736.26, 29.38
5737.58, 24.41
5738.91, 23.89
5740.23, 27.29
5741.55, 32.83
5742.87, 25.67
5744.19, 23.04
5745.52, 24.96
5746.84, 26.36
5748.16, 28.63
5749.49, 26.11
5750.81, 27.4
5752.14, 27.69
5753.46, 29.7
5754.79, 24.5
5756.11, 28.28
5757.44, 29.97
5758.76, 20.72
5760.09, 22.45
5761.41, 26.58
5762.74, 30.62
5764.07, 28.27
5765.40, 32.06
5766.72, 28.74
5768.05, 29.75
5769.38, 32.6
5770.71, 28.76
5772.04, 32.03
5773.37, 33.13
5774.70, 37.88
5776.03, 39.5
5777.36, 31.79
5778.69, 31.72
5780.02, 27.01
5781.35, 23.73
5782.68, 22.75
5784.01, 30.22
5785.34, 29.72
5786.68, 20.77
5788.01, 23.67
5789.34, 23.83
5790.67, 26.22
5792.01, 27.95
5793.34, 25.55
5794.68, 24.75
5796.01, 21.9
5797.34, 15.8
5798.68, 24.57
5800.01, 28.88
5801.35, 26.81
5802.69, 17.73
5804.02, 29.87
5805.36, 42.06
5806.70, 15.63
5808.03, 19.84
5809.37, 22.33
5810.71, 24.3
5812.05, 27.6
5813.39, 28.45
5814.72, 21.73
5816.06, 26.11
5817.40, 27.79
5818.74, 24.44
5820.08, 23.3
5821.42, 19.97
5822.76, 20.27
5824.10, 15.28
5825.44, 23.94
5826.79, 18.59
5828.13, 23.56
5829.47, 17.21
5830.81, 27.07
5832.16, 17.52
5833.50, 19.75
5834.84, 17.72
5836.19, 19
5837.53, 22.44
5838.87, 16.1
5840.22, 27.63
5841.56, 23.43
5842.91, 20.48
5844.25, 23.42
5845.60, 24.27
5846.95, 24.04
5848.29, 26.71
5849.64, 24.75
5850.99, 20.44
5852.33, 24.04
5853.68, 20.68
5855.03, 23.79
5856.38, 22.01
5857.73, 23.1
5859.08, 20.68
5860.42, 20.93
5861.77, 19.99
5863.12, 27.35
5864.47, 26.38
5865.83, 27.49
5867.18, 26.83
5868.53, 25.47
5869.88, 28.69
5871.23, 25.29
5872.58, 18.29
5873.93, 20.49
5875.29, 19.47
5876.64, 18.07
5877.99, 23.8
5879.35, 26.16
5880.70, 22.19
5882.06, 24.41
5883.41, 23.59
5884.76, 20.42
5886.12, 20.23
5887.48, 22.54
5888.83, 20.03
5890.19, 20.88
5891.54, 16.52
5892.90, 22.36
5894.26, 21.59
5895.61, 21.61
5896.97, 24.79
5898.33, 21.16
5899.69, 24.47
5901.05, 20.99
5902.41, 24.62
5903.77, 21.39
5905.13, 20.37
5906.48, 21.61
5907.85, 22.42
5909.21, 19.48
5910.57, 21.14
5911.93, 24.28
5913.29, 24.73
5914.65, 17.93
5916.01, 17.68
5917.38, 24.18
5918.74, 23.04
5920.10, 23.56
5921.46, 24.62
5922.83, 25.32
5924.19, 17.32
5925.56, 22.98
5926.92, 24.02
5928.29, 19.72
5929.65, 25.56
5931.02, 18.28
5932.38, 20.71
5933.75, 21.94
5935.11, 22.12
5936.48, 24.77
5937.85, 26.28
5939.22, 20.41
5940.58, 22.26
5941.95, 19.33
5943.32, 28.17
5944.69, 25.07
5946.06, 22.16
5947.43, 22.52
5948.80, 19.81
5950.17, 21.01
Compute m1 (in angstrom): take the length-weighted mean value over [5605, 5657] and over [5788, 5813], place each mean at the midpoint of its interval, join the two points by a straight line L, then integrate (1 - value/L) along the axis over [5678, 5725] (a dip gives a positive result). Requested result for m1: 2.05 angstrom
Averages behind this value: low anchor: 24.5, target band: 23.5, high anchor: 24.8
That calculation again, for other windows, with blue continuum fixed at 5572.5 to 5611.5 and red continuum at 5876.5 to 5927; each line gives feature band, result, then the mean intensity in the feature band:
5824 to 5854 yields 1.7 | 21.8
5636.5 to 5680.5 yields 4.0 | 23.7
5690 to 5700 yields 1.7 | 21.3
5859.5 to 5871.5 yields -1.4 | 25.3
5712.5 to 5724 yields 0.5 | 23.9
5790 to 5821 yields -1.7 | 24.9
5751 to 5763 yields -1.1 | 26.6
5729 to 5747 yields -2.0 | 27.5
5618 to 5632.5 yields 1.3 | 24.2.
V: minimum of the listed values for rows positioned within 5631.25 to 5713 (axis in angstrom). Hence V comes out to 15.52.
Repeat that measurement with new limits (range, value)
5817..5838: 15.28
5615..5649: 18.74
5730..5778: 20.72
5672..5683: 20.39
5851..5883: 18.07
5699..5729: 17.5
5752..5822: 15.63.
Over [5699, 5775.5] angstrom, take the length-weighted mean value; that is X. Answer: 27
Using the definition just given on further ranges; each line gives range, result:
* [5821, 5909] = 22.2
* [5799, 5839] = 22.9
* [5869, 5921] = 22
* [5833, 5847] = 21.6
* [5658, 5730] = 23.8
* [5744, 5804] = 27.3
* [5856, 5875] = 23.7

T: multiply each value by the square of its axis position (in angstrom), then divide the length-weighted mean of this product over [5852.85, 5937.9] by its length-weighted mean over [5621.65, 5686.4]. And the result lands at 1.0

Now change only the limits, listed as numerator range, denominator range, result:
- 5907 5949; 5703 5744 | 0.92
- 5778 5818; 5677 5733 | 1.08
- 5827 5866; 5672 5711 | 1.04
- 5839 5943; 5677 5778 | 0.91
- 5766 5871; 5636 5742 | 1.06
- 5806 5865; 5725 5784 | 0.81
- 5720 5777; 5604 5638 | 1.18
